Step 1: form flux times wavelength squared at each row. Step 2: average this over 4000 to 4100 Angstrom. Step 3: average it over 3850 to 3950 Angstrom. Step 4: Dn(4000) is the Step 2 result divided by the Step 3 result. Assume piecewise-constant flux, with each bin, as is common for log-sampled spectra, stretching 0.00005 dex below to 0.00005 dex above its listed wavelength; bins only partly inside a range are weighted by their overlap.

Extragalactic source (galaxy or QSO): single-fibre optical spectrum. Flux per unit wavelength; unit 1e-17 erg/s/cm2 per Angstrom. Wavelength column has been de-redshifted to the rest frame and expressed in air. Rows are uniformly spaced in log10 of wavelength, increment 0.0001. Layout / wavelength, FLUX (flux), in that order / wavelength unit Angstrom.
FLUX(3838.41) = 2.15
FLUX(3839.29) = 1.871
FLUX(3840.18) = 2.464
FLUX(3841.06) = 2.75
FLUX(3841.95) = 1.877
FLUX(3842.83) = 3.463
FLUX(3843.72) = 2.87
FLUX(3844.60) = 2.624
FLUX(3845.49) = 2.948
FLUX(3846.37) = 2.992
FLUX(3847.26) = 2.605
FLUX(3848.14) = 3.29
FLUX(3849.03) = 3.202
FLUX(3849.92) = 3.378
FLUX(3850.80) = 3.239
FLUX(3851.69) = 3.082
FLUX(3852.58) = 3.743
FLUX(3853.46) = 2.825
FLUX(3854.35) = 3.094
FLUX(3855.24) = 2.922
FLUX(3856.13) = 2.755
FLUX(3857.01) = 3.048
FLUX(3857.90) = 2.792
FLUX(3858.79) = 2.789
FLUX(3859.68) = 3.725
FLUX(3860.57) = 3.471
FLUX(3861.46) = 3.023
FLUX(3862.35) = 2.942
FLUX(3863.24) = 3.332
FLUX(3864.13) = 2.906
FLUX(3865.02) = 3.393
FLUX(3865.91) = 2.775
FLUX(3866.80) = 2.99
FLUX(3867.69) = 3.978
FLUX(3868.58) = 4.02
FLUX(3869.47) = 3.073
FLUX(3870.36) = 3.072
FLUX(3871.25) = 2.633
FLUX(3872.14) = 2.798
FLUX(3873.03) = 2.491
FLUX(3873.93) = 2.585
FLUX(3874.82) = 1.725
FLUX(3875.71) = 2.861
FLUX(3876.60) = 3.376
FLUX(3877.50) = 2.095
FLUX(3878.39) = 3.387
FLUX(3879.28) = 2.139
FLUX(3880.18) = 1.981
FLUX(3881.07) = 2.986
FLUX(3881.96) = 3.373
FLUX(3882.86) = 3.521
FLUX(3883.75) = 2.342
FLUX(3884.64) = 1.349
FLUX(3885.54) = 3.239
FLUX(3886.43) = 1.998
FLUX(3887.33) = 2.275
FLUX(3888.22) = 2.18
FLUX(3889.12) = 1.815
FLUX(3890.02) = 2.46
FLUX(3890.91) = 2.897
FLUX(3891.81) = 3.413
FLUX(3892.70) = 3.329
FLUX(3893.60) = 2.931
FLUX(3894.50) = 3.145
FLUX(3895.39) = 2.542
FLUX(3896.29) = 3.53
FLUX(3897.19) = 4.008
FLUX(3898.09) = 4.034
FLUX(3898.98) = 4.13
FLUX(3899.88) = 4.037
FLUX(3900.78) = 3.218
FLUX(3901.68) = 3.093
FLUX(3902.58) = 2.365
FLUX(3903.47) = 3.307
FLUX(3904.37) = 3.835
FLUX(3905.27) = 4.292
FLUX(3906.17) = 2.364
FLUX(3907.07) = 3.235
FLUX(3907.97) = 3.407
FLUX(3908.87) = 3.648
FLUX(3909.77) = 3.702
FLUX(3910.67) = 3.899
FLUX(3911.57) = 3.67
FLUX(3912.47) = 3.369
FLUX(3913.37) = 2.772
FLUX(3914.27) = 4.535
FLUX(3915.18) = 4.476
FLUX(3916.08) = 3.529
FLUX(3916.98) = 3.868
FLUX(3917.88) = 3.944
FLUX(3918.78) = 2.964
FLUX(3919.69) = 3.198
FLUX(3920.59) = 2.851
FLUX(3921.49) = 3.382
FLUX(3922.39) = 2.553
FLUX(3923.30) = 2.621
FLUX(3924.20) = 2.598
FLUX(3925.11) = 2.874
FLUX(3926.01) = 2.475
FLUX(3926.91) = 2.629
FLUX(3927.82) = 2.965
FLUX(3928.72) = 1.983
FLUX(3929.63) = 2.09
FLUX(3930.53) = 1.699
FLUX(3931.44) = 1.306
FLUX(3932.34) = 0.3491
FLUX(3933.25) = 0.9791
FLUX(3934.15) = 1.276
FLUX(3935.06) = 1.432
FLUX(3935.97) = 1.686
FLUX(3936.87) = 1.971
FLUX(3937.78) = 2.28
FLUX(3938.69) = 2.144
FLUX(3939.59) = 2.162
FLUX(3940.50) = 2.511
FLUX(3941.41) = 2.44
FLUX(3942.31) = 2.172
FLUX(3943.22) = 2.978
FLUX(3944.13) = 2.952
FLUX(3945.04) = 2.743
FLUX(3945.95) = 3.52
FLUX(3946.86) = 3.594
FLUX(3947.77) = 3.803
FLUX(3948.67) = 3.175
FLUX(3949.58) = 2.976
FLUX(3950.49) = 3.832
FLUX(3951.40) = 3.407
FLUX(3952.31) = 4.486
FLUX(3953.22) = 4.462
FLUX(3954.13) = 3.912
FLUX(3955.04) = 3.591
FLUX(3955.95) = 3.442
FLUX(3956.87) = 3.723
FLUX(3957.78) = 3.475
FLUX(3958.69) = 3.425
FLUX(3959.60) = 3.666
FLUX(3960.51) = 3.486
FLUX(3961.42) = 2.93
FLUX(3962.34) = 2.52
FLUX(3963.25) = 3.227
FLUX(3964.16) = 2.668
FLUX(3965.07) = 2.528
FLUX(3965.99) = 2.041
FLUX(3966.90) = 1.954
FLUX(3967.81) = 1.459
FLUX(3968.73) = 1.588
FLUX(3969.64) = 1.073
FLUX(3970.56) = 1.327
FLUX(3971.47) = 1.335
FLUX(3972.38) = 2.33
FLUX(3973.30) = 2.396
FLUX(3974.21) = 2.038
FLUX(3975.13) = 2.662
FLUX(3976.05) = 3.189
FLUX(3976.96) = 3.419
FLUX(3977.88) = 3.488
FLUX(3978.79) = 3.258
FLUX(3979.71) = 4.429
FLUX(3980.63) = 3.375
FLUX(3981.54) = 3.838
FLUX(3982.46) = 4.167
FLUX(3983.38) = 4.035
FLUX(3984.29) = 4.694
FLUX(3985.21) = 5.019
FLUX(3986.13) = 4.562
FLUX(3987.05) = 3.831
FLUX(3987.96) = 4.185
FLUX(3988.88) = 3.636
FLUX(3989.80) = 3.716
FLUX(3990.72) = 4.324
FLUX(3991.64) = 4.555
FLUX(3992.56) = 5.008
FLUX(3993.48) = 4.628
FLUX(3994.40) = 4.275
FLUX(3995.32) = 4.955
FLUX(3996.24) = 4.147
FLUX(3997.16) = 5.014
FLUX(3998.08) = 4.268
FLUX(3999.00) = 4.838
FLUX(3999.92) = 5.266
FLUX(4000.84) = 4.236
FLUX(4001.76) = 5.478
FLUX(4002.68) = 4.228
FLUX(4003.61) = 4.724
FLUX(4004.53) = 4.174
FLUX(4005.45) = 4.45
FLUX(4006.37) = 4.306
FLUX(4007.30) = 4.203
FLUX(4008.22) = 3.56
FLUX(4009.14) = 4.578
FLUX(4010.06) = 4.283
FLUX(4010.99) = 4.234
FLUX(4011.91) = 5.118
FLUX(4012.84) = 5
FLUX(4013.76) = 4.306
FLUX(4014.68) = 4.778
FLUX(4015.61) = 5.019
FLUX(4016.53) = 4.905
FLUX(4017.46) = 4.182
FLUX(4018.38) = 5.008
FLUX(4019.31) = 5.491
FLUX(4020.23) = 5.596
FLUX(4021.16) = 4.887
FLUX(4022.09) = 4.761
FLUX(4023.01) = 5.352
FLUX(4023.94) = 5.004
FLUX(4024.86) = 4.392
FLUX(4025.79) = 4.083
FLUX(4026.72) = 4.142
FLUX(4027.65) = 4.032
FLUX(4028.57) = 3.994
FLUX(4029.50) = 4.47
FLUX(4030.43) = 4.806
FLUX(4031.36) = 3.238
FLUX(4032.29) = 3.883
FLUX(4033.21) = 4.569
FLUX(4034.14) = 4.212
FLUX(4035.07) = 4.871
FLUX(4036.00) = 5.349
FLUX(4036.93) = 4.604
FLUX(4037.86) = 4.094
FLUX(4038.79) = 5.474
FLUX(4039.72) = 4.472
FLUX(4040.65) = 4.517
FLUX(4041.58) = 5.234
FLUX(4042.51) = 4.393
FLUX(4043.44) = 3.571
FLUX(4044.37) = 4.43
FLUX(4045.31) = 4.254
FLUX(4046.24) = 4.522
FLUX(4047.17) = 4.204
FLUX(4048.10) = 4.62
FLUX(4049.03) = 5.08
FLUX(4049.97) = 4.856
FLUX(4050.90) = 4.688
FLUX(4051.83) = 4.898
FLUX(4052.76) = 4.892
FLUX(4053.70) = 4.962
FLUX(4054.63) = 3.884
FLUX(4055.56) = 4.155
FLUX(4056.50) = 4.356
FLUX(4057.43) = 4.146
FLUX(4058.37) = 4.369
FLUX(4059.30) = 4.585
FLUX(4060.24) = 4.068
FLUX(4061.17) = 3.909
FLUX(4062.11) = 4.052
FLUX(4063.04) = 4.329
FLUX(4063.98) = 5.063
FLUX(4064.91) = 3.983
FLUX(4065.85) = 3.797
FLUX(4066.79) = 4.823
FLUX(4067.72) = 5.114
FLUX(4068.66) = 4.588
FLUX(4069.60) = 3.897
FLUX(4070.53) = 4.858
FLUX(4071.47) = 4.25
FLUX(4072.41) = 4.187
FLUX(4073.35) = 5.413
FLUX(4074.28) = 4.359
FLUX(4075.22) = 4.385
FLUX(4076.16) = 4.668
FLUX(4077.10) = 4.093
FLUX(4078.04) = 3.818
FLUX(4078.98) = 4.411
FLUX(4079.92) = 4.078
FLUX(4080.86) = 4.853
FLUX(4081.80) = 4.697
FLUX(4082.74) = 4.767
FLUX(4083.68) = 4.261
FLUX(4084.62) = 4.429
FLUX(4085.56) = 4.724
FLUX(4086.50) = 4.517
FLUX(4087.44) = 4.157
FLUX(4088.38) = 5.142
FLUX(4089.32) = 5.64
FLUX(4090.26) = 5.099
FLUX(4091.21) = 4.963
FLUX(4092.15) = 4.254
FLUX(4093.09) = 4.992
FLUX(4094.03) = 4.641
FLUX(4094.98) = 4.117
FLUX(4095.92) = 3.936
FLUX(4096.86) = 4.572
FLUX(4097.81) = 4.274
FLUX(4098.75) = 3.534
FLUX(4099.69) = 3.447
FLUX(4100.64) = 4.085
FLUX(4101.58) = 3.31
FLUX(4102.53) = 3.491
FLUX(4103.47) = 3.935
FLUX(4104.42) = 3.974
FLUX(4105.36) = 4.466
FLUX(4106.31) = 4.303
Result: 1.68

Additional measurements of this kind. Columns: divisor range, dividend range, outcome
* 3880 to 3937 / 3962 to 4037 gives 1.46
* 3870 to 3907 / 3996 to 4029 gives 1.69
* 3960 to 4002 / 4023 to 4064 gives 1.31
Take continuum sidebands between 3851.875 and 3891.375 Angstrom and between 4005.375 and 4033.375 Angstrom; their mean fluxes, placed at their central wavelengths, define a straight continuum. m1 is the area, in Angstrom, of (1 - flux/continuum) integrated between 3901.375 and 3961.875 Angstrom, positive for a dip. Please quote 9.07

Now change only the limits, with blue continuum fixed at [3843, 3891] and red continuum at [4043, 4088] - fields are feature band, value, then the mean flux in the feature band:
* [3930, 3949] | 6.72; 2.24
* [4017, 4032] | -1.70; 4.58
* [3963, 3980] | 5.93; 2.41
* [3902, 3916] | -1.35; 3.52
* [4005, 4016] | -1.30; 4.48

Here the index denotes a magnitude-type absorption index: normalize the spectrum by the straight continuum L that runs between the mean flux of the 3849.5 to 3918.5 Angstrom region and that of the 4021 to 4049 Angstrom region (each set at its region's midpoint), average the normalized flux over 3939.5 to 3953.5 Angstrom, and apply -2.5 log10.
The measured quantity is 0.15 mag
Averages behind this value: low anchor 3.12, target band 3.21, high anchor 4.49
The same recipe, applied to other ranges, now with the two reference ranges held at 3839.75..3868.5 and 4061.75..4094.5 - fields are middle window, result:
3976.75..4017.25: -0.09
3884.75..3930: 0.09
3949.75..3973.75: 0.30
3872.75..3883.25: 0.19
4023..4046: -0.04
